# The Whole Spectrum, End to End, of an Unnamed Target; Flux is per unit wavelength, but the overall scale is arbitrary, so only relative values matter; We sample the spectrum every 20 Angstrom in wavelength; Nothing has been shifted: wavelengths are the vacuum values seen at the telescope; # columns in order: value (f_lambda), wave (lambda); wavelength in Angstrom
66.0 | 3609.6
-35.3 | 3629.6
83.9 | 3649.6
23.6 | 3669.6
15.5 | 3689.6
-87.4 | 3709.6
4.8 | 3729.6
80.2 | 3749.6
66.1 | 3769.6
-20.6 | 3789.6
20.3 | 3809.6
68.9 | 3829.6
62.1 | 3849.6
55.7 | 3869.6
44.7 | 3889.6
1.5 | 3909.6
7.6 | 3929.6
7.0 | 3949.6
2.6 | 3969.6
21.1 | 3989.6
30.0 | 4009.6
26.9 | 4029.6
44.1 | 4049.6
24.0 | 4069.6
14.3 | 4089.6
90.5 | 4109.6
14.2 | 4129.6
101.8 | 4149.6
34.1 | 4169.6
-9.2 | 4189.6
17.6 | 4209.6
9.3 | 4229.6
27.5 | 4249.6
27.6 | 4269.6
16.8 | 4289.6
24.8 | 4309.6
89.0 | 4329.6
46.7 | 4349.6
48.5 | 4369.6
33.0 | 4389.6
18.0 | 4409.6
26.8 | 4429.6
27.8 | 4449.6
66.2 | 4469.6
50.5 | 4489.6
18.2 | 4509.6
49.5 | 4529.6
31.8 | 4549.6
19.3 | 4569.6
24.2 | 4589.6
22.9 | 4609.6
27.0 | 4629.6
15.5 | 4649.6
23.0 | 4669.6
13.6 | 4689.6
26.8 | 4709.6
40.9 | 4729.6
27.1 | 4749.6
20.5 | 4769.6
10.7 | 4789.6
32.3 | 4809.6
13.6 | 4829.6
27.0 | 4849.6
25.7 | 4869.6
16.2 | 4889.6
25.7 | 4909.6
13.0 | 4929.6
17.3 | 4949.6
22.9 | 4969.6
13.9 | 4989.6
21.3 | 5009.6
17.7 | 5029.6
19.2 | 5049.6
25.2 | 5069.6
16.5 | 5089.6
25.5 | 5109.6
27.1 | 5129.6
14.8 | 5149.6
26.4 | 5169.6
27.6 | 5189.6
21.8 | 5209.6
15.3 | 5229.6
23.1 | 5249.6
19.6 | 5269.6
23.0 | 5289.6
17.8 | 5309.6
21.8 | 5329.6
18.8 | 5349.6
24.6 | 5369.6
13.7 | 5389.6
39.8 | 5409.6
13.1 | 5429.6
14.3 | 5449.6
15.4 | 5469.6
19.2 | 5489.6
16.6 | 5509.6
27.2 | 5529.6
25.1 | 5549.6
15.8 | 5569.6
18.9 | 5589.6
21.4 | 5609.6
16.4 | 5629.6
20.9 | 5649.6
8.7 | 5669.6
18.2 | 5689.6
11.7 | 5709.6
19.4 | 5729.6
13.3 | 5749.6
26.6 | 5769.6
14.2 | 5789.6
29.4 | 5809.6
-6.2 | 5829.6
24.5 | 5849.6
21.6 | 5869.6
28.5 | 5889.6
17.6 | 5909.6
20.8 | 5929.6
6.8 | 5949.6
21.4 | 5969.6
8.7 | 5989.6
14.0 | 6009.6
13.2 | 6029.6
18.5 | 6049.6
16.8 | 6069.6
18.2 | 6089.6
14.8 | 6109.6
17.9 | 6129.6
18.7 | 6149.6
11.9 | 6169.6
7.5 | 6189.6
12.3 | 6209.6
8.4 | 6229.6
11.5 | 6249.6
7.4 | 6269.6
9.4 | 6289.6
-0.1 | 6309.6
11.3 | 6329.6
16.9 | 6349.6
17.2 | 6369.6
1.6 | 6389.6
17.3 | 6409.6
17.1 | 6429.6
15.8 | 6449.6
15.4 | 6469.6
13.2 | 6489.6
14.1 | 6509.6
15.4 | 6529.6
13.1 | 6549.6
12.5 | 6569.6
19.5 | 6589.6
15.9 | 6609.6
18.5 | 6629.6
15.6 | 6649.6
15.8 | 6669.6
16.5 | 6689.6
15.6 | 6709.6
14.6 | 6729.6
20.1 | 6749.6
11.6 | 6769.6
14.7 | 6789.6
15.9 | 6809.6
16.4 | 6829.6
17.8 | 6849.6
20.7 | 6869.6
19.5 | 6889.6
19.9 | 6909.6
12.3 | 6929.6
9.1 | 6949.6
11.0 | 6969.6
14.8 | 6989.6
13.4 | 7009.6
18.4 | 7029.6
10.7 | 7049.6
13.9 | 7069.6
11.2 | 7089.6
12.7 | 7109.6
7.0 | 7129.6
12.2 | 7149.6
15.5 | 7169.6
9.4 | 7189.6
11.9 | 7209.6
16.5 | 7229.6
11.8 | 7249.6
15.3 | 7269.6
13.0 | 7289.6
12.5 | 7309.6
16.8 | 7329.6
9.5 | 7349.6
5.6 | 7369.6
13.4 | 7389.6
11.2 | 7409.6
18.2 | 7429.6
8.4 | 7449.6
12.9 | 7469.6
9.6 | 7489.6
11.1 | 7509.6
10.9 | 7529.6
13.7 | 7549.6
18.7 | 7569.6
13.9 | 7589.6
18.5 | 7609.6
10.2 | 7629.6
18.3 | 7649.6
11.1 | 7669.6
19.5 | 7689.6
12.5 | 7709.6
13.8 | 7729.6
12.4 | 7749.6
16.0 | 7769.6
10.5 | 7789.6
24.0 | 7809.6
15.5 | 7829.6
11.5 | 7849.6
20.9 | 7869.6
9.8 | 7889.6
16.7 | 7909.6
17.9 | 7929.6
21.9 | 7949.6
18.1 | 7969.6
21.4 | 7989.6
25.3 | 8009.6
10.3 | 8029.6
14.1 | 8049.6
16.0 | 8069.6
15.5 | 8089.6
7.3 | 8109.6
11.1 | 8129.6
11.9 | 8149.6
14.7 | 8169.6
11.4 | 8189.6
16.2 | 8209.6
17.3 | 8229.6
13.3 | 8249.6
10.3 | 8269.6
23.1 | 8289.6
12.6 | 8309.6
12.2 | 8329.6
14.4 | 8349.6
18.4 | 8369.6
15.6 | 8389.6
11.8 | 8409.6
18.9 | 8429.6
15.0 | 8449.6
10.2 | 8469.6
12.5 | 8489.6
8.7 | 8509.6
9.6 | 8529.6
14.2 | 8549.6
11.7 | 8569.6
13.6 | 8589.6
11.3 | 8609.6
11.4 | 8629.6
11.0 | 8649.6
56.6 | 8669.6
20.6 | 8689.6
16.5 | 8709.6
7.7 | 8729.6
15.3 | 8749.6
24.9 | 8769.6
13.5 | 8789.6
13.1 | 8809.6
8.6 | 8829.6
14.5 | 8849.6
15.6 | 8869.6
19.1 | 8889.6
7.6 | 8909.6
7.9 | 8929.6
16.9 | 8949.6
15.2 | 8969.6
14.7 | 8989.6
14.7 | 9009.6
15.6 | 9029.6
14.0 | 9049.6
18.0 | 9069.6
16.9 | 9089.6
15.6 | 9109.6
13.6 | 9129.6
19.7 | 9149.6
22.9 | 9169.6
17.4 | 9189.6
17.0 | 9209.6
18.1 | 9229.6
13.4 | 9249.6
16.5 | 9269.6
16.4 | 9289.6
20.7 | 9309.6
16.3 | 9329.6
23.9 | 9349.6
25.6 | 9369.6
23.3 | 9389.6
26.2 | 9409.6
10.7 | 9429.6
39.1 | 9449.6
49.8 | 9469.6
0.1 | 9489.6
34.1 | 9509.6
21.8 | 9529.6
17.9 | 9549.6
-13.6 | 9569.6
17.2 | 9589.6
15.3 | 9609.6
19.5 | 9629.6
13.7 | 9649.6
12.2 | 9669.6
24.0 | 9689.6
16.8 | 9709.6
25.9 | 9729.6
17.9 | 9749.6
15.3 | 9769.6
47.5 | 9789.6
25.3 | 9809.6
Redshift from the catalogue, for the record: 1.326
